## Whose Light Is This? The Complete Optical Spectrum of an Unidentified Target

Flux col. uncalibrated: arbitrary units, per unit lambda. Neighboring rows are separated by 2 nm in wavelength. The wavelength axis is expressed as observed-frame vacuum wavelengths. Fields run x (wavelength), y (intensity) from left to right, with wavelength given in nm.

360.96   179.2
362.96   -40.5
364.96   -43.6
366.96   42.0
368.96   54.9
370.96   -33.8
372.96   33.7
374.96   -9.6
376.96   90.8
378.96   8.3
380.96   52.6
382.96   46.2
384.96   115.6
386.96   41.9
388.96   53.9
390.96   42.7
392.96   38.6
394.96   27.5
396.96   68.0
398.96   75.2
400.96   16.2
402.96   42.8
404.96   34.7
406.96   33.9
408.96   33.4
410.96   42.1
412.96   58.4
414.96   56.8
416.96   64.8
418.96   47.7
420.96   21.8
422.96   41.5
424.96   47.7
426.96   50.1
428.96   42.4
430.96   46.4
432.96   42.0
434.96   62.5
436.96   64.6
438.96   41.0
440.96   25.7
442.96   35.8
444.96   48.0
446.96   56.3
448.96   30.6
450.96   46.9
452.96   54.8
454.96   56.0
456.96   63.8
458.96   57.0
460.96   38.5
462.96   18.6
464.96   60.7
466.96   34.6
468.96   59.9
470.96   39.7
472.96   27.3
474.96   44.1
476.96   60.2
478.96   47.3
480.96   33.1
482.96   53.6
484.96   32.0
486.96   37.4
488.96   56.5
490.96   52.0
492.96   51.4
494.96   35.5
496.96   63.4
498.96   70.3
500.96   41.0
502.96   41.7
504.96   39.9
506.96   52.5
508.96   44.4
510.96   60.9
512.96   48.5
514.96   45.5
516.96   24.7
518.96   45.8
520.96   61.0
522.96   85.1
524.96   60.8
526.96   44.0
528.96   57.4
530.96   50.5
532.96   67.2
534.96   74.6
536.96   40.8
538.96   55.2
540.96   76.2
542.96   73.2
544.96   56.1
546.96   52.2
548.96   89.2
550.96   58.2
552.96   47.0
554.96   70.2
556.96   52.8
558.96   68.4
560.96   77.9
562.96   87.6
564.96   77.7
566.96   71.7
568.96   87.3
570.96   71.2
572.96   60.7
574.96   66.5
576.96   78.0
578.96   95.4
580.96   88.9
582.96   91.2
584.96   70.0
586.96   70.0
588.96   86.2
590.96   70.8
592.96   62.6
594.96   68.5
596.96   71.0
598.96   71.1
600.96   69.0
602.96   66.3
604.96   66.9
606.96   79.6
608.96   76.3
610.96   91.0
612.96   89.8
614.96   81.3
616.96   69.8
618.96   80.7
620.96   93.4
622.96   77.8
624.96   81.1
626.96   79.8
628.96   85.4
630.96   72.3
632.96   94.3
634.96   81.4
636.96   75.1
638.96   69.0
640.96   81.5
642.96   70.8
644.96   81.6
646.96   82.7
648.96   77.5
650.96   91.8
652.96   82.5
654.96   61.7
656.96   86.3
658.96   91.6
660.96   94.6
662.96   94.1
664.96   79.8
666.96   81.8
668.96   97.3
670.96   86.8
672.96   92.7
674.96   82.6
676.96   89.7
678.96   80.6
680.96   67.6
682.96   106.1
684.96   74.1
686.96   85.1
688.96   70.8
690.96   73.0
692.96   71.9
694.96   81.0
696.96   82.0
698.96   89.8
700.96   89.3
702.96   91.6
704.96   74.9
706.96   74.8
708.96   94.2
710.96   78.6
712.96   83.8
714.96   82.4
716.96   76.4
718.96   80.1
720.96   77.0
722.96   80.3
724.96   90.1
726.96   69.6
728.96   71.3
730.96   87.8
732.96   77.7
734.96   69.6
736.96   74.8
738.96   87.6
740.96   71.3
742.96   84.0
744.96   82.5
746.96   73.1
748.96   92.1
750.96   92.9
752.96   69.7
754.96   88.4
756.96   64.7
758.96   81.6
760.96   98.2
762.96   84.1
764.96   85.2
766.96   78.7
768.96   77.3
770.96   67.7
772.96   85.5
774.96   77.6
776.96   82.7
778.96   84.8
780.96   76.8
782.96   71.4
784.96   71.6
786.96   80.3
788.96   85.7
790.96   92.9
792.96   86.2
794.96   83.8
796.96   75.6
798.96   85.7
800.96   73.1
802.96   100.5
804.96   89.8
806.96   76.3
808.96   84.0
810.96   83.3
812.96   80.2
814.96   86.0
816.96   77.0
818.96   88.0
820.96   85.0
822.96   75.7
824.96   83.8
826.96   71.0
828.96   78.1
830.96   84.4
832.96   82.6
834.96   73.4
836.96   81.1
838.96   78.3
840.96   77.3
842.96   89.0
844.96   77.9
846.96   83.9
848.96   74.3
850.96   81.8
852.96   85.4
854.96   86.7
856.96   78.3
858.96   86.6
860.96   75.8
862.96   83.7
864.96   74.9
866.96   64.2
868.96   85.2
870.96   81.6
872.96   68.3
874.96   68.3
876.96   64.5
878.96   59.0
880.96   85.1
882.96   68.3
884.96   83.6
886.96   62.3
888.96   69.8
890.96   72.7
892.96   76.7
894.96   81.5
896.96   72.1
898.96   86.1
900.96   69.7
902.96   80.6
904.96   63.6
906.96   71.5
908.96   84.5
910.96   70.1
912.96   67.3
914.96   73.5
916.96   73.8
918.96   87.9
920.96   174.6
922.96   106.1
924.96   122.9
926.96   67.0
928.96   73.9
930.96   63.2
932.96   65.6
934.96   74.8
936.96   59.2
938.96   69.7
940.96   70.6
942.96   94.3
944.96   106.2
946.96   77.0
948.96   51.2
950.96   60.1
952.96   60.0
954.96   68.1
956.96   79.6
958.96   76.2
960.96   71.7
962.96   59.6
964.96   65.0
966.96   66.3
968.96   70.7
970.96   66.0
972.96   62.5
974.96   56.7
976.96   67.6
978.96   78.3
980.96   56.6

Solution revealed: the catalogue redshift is 0.404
